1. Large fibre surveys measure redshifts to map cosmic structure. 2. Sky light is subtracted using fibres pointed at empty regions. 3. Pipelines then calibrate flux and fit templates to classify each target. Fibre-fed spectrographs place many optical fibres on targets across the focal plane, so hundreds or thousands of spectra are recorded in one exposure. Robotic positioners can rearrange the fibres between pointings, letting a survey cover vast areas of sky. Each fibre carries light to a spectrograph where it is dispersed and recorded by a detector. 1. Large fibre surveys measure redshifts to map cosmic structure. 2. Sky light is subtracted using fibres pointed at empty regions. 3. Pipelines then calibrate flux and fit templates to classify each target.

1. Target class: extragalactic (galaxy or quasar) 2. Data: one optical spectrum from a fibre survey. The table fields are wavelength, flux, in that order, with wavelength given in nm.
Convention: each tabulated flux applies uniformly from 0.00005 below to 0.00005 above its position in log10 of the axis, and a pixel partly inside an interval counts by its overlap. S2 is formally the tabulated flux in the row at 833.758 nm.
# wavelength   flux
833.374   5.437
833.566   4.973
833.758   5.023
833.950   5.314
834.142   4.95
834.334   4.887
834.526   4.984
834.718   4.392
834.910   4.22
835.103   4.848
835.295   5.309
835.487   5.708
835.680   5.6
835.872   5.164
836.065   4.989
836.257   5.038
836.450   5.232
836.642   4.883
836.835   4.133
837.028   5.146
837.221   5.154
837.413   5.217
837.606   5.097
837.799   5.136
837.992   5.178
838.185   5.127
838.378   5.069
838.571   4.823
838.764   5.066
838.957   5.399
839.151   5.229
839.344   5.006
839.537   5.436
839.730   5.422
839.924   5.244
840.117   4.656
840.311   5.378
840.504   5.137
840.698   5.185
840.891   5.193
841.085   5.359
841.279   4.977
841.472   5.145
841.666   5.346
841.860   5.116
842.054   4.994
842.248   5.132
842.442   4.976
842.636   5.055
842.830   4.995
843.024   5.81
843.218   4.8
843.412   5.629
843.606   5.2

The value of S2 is 5.023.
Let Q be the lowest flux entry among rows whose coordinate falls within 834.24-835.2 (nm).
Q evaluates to 4.22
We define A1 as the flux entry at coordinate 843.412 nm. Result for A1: 5.629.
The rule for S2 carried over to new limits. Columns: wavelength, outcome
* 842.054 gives 4.994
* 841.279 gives 4.977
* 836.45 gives 5.232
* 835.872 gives 5.164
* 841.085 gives 5.359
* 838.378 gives 5.069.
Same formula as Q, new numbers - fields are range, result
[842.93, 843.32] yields 4.8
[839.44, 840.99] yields 4.656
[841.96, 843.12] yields 4.976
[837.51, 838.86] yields 4.823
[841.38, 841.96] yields 5.116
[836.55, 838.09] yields 4.133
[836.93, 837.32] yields 5.146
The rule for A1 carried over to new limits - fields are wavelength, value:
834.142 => 4.95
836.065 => 4.989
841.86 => 5.116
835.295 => 5.309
